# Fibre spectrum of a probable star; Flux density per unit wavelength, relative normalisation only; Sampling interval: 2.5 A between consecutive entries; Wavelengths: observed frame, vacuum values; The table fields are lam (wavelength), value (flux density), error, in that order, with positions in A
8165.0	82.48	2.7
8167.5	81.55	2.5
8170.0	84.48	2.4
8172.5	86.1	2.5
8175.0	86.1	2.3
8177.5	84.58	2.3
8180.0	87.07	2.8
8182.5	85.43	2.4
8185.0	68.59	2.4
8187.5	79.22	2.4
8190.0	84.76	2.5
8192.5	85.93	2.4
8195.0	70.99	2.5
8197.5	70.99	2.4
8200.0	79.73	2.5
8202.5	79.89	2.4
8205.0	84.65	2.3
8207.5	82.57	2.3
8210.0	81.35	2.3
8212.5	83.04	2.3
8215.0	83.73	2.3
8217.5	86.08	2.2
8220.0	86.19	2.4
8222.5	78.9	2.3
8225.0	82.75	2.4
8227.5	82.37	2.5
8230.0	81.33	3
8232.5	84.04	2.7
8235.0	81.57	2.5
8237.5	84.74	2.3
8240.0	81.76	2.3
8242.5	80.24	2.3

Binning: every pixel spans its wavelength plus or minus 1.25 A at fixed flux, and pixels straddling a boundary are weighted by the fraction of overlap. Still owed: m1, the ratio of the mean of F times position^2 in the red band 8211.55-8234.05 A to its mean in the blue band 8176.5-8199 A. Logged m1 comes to 1.1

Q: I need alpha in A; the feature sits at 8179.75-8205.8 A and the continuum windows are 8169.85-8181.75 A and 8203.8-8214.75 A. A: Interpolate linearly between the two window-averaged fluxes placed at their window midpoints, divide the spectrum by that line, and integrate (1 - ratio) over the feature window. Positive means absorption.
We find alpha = 1.53 A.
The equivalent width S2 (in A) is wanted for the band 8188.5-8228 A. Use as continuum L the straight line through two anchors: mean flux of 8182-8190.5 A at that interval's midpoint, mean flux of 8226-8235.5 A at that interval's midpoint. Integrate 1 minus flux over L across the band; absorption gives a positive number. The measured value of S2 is -0.5 A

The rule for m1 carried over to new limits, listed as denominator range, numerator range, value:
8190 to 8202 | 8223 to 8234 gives 1.07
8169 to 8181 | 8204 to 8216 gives 0.98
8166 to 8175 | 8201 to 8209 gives 0.98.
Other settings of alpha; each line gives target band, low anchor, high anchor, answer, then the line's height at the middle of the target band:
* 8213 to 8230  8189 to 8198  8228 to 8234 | -0.33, 81.6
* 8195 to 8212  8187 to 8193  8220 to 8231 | 0.72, 82.9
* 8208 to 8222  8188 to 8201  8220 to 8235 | -0.50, 80.8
